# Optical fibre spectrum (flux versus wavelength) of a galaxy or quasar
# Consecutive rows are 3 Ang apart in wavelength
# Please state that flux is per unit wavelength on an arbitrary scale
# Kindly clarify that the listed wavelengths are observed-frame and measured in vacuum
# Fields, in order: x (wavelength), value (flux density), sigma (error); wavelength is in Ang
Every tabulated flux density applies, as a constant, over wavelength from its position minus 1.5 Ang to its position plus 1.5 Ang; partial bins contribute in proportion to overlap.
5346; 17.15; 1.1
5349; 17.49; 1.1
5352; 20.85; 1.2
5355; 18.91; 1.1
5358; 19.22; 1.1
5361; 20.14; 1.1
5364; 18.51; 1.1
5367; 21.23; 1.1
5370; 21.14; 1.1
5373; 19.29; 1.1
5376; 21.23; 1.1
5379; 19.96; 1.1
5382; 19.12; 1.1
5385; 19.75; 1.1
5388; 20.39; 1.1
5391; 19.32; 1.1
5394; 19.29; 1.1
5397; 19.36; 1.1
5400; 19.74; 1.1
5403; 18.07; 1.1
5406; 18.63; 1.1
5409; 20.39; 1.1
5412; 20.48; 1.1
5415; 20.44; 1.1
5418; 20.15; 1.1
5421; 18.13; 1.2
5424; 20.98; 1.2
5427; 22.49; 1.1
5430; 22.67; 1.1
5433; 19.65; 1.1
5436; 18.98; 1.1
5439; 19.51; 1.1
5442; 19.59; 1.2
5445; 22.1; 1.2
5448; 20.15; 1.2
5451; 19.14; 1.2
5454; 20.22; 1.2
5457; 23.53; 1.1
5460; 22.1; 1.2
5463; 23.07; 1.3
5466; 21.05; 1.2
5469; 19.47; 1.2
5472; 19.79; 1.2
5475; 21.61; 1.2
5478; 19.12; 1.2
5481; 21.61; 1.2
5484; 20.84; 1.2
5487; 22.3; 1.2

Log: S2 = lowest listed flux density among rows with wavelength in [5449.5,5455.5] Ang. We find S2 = 19.14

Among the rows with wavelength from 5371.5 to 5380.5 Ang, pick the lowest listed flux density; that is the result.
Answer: 19.29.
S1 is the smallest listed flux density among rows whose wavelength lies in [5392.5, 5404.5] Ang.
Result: 18.07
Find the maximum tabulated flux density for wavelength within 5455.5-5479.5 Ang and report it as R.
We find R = 23.53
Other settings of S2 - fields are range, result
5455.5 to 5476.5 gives 19.47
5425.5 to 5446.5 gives 18.98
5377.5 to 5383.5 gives 19.12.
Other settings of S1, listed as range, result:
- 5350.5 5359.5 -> 18.91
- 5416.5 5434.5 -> 18.13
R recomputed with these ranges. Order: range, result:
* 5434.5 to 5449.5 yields 22.1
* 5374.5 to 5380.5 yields 21.23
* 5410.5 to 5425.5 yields 20.98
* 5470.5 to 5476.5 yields 21.61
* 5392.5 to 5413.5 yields 20.48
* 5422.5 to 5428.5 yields 22.49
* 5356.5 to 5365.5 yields 20.14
